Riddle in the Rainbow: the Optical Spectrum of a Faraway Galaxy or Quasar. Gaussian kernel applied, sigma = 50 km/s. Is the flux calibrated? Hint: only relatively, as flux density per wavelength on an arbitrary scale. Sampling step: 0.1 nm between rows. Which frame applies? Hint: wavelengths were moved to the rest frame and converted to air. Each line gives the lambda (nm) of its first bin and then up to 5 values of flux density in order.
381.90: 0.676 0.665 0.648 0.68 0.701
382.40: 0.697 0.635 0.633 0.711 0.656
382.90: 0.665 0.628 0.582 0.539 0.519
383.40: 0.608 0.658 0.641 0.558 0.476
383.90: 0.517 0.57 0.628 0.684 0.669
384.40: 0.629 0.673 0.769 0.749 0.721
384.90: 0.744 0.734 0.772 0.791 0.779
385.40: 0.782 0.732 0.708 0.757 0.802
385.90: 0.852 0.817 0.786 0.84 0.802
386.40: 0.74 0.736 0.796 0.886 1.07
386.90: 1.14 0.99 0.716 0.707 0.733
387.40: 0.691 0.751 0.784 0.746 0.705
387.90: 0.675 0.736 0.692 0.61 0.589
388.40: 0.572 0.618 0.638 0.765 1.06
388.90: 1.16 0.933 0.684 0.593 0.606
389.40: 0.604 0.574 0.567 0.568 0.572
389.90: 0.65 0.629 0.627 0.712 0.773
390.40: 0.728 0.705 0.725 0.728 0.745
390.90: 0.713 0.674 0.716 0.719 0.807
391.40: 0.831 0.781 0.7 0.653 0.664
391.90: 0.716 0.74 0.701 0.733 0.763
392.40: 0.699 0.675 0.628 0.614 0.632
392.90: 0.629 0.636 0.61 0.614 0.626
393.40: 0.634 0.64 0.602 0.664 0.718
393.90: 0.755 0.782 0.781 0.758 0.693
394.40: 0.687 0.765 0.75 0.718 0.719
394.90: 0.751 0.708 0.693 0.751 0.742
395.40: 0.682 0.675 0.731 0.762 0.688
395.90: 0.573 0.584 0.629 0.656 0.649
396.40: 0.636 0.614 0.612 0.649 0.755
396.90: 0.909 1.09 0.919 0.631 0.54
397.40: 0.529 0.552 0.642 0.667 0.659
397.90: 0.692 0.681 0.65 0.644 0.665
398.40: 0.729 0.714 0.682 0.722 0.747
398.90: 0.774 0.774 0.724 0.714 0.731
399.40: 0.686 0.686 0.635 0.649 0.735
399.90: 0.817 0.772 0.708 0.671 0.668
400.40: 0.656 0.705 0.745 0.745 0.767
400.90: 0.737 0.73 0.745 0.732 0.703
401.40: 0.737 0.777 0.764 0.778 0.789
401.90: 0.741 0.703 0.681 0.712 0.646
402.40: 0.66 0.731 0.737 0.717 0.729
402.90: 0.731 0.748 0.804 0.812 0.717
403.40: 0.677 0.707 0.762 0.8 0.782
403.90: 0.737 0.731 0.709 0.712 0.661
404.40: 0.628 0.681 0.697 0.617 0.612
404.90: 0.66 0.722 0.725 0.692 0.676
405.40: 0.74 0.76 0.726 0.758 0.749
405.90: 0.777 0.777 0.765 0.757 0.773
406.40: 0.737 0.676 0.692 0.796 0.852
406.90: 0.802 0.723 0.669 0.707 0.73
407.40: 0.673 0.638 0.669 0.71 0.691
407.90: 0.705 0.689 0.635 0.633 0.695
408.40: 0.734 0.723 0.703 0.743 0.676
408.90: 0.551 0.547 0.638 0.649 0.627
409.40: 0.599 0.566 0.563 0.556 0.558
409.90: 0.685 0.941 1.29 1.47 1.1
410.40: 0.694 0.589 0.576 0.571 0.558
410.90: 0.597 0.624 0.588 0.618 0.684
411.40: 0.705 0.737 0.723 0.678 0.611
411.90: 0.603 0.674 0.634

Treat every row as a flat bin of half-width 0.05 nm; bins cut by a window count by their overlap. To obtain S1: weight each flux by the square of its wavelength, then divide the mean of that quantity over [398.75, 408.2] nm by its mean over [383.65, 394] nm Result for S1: 1.1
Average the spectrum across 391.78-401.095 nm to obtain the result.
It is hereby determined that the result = 0.697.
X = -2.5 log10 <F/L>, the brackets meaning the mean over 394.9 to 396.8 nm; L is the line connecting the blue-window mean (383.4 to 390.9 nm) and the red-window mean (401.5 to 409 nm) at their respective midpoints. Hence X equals 0.07 mag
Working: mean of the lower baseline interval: 0.724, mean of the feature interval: 0.673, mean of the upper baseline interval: 0.716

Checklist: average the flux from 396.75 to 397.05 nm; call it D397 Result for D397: 0.918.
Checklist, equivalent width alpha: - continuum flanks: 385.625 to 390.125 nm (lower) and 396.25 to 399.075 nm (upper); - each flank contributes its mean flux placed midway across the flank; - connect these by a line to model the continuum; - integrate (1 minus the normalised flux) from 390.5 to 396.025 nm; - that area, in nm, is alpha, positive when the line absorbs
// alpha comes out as 0.15 nm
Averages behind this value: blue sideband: 0.746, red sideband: 0.698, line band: 0.7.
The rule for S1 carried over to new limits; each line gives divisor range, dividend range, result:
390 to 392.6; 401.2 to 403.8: 1.08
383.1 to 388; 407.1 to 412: 1.07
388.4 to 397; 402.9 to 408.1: 1.10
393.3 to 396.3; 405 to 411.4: 1.09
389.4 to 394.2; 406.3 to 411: 1.13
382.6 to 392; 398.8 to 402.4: 1.08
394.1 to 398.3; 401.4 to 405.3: 1.07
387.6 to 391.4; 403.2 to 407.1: 1.12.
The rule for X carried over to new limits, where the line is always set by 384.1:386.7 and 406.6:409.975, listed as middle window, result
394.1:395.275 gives -0.01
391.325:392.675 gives 0.03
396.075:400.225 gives 0.02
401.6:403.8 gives -0.06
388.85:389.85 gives 0.08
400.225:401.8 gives -0.05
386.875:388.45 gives 0.02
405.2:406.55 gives -0.09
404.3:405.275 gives 0.02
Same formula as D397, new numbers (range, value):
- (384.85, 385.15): 0.75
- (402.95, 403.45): 0.752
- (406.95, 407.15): 0.696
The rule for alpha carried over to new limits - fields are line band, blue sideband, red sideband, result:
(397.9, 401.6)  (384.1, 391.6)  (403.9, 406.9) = 0.058 nm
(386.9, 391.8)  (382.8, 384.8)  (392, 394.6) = -0.442 nm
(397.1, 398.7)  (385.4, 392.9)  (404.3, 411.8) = 0.143 nm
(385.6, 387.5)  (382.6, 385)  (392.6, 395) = -0.499 nm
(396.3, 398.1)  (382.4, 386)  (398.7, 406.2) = 0.049 nm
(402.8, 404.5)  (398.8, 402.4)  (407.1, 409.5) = -0.073 nm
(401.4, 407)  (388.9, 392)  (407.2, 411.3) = -0.267 nm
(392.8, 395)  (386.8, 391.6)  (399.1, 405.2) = 0.100 nm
